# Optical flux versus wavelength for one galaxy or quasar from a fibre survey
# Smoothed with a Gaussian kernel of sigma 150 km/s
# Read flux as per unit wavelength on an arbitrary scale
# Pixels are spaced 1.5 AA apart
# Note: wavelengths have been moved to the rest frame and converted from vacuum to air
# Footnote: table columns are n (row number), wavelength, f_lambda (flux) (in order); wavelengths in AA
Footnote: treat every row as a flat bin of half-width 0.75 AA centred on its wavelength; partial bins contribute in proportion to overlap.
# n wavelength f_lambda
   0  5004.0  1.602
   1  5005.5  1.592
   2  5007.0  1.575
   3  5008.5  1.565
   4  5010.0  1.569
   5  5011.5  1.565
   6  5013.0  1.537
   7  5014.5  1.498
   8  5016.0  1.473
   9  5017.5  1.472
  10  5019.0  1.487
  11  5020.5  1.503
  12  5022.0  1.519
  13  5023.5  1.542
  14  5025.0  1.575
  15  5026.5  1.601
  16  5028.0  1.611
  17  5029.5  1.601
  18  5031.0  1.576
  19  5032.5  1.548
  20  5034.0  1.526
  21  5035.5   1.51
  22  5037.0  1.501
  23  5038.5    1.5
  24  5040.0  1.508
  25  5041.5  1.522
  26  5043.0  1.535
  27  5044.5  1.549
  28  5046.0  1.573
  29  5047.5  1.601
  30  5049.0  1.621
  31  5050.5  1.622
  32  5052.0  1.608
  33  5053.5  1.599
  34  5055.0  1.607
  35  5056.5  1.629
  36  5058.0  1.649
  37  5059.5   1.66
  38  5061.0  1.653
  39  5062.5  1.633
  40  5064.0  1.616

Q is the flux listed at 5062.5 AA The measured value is 1.633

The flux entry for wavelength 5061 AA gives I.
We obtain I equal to 1.653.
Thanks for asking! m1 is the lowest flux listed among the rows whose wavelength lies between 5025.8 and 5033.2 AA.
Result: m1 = 1.548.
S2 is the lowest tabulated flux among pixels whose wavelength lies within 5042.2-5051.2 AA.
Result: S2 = 1.535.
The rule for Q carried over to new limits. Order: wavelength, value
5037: 1.501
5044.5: 1.549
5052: 1.608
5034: 1.526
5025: 1.575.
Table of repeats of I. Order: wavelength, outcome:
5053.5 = 1.599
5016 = 1.473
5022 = 1.519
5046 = 1.573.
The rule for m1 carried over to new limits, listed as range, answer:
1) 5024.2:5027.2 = 1.575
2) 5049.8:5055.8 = 1.599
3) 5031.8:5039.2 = 1.5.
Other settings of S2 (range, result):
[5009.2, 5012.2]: 1.565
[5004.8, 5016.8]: 1.473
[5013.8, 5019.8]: 1.472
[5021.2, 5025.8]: 1.519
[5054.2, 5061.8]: 1.607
